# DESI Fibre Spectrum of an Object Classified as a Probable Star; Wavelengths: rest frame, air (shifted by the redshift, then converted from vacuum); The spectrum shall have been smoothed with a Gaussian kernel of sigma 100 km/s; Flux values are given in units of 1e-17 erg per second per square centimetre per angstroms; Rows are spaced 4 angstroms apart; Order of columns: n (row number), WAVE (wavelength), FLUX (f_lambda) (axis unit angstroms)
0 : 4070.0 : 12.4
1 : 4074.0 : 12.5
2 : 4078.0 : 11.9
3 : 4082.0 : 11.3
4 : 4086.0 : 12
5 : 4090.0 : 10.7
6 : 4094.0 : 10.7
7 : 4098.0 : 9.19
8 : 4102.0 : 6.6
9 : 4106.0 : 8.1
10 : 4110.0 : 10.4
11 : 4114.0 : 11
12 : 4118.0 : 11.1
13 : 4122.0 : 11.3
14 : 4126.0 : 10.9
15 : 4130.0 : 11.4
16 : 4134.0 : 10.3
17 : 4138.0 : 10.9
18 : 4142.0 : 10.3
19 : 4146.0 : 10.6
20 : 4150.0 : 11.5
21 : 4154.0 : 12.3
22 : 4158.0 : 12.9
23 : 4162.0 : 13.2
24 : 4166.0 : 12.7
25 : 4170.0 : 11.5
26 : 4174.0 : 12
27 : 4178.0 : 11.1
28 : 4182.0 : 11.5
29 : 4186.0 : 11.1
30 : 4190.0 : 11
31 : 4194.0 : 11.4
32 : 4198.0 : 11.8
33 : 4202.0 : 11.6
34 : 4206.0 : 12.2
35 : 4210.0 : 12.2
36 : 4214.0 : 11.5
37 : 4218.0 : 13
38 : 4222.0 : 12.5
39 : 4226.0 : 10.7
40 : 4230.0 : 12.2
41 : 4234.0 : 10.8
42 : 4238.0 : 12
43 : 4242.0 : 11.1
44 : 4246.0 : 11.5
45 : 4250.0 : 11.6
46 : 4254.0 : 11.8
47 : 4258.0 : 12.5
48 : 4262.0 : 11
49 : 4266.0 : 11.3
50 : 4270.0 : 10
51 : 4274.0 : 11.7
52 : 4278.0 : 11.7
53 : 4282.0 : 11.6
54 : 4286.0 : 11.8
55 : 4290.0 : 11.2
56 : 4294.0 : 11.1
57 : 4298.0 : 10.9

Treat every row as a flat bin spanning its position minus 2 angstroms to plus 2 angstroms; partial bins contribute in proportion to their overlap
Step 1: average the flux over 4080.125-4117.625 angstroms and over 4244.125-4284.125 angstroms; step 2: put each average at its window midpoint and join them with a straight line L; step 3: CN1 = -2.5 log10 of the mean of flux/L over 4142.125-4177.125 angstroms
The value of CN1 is -0.13 mag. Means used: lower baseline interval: 10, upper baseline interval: 11.5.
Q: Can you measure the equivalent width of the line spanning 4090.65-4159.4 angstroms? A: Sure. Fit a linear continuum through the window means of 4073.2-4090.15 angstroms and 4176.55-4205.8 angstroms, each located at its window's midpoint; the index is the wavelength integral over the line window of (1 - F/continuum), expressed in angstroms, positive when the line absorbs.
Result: 6.3 angstroms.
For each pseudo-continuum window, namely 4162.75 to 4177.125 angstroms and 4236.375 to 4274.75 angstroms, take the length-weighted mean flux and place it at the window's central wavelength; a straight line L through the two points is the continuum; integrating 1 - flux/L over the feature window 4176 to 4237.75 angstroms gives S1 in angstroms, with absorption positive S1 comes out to 0.8 angstroms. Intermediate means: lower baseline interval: 12.1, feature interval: 11.7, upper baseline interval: 11.4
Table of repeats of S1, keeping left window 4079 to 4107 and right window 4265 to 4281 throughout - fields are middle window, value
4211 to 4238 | -2.4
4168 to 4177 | -1.0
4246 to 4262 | -1.1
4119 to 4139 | -1.5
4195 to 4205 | -1.0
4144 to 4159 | -2.0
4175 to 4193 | -1.1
